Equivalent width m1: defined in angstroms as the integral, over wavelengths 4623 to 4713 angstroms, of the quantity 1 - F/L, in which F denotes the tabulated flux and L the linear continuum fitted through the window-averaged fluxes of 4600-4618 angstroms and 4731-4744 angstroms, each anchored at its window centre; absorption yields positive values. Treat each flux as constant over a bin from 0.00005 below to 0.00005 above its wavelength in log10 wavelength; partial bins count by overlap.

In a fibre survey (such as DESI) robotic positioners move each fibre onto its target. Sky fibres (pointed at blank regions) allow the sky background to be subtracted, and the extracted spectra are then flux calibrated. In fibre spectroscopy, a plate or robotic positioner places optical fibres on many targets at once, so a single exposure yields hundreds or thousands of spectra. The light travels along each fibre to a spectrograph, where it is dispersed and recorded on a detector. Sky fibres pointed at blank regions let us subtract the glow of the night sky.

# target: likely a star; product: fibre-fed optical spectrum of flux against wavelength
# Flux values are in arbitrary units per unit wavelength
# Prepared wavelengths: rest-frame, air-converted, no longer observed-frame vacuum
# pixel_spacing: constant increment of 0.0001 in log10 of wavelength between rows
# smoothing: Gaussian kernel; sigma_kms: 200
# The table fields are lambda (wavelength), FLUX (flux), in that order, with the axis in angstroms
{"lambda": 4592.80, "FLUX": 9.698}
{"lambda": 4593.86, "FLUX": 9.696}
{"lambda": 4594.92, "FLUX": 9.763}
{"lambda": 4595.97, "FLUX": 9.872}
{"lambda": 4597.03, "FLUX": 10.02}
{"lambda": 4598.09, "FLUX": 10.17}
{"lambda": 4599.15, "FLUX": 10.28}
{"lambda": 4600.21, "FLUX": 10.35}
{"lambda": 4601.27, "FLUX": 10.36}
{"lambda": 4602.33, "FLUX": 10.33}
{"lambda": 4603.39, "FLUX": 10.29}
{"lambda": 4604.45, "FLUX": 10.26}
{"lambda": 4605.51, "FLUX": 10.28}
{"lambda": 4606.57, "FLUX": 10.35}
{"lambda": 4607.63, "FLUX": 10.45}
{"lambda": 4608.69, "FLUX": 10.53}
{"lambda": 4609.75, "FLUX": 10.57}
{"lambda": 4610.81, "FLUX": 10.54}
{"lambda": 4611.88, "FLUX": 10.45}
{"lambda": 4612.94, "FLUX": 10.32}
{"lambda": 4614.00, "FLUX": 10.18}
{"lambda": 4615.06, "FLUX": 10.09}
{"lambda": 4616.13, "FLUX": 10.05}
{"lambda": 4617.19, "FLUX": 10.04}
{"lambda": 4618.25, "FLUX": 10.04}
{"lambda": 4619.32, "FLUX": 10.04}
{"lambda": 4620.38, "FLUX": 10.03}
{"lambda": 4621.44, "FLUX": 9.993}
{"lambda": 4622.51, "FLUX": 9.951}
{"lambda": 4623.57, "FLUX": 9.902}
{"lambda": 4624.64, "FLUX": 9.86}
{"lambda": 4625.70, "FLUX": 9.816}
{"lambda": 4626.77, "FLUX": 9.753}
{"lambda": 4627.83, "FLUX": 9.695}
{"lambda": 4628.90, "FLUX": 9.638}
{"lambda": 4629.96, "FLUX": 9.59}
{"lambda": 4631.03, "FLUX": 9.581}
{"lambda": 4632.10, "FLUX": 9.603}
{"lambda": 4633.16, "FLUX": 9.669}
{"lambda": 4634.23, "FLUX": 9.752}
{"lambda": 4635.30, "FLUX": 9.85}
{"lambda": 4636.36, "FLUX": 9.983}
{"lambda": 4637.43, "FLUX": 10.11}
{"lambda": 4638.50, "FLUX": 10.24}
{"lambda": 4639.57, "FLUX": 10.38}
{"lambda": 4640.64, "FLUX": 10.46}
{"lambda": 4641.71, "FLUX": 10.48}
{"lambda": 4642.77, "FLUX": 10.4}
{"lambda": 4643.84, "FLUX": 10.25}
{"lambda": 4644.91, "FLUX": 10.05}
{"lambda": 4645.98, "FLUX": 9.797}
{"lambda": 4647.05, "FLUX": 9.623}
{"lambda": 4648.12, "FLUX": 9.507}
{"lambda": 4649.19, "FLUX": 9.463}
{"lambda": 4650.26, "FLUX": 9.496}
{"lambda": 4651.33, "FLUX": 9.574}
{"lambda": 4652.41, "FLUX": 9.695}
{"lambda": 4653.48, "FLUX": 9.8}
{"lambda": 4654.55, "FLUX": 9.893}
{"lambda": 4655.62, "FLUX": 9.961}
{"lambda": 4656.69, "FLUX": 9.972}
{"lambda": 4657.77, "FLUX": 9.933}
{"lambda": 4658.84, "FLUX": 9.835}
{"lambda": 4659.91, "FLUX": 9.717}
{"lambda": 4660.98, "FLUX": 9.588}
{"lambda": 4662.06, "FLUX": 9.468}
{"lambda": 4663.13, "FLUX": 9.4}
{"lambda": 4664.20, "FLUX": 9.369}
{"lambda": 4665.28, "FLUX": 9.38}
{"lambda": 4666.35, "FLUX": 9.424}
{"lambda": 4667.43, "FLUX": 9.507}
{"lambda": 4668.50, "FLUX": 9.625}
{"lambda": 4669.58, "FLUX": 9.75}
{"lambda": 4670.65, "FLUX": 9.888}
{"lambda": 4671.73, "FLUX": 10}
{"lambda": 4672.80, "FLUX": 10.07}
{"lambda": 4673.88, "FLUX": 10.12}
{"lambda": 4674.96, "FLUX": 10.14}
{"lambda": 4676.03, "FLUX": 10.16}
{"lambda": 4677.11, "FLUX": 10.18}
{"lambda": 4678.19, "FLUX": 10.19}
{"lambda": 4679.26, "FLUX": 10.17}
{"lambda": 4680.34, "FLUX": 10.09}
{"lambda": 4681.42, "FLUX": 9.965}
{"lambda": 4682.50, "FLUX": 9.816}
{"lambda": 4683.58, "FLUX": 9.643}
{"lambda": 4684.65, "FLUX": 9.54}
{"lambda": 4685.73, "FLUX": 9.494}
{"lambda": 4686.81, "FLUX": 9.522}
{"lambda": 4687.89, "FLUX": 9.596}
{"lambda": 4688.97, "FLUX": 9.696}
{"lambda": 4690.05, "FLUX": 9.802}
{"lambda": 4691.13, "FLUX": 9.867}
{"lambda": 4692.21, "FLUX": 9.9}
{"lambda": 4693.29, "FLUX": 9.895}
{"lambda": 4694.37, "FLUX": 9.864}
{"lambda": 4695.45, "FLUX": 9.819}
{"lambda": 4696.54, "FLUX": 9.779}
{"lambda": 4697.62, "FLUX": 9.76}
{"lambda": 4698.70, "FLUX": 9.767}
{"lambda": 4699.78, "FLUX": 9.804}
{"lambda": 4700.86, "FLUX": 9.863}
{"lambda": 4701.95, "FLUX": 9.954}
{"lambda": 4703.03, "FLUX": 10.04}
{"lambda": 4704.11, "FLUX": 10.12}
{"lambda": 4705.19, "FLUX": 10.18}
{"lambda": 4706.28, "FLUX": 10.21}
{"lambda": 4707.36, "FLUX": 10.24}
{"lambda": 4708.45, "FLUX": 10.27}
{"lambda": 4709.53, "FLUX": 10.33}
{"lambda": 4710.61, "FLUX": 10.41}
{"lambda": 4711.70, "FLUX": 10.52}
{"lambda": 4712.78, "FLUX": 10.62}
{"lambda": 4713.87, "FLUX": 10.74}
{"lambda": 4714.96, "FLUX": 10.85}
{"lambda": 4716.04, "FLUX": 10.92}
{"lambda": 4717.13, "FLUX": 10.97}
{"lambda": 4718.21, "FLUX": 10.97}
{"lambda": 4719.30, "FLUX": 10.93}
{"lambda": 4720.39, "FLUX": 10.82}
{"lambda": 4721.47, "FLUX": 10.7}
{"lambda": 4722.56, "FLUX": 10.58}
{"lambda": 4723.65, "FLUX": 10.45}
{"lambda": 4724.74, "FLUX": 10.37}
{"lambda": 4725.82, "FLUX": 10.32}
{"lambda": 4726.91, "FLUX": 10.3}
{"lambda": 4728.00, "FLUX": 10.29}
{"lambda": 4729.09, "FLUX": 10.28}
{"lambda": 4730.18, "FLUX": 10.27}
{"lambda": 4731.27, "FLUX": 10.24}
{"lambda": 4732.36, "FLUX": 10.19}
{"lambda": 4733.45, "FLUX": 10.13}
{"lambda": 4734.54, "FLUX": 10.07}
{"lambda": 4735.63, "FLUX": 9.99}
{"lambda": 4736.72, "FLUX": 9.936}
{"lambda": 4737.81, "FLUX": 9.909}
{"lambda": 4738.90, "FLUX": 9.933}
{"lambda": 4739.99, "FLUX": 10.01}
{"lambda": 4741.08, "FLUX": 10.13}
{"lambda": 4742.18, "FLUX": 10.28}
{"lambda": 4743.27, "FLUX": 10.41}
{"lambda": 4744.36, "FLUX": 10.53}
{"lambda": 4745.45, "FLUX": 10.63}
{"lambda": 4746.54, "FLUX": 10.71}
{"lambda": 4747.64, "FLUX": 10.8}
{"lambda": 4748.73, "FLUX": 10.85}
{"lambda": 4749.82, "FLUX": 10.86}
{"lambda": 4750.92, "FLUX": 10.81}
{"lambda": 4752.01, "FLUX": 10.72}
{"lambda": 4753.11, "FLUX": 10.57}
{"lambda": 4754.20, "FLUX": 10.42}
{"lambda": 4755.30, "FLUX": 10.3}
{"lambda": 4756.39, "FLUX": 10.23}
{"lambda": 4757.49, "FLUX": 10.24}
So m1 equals 2.99 angstroms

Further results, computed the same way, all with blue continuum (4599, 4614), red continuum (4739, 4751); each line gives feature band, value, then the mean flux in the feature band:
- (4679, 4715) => 1.63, 9.99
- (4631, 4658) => 1.31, 9.91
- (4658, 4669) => 0.94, 9.55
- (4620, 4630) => 0.54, 9.84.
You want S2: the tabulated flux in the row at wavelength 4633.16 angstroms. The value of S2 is 9.669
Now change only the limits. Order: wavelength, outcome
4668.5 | 9.625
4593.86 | 9.696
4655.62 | 9.961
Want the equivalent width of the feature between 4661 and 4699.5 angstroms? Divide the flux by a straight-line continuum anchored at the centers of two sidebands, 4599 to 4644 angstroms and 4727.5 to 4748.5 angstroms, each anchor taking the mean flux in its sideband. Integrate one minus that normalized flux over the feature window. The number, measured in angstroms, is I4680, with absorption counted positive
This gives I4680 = 1.5 angstroms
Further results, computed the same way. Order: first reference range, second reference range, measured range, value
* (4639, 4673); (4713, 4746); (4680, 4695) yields 0.5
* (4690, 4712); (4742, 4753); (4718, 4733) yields -0.2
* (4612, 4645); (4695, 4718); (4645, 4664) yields 0.7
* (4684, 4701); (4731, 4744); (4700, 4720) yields -1.1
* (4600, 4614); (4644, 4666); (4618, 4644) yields 0.2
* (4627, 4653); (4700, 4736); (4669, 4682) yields 0.1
